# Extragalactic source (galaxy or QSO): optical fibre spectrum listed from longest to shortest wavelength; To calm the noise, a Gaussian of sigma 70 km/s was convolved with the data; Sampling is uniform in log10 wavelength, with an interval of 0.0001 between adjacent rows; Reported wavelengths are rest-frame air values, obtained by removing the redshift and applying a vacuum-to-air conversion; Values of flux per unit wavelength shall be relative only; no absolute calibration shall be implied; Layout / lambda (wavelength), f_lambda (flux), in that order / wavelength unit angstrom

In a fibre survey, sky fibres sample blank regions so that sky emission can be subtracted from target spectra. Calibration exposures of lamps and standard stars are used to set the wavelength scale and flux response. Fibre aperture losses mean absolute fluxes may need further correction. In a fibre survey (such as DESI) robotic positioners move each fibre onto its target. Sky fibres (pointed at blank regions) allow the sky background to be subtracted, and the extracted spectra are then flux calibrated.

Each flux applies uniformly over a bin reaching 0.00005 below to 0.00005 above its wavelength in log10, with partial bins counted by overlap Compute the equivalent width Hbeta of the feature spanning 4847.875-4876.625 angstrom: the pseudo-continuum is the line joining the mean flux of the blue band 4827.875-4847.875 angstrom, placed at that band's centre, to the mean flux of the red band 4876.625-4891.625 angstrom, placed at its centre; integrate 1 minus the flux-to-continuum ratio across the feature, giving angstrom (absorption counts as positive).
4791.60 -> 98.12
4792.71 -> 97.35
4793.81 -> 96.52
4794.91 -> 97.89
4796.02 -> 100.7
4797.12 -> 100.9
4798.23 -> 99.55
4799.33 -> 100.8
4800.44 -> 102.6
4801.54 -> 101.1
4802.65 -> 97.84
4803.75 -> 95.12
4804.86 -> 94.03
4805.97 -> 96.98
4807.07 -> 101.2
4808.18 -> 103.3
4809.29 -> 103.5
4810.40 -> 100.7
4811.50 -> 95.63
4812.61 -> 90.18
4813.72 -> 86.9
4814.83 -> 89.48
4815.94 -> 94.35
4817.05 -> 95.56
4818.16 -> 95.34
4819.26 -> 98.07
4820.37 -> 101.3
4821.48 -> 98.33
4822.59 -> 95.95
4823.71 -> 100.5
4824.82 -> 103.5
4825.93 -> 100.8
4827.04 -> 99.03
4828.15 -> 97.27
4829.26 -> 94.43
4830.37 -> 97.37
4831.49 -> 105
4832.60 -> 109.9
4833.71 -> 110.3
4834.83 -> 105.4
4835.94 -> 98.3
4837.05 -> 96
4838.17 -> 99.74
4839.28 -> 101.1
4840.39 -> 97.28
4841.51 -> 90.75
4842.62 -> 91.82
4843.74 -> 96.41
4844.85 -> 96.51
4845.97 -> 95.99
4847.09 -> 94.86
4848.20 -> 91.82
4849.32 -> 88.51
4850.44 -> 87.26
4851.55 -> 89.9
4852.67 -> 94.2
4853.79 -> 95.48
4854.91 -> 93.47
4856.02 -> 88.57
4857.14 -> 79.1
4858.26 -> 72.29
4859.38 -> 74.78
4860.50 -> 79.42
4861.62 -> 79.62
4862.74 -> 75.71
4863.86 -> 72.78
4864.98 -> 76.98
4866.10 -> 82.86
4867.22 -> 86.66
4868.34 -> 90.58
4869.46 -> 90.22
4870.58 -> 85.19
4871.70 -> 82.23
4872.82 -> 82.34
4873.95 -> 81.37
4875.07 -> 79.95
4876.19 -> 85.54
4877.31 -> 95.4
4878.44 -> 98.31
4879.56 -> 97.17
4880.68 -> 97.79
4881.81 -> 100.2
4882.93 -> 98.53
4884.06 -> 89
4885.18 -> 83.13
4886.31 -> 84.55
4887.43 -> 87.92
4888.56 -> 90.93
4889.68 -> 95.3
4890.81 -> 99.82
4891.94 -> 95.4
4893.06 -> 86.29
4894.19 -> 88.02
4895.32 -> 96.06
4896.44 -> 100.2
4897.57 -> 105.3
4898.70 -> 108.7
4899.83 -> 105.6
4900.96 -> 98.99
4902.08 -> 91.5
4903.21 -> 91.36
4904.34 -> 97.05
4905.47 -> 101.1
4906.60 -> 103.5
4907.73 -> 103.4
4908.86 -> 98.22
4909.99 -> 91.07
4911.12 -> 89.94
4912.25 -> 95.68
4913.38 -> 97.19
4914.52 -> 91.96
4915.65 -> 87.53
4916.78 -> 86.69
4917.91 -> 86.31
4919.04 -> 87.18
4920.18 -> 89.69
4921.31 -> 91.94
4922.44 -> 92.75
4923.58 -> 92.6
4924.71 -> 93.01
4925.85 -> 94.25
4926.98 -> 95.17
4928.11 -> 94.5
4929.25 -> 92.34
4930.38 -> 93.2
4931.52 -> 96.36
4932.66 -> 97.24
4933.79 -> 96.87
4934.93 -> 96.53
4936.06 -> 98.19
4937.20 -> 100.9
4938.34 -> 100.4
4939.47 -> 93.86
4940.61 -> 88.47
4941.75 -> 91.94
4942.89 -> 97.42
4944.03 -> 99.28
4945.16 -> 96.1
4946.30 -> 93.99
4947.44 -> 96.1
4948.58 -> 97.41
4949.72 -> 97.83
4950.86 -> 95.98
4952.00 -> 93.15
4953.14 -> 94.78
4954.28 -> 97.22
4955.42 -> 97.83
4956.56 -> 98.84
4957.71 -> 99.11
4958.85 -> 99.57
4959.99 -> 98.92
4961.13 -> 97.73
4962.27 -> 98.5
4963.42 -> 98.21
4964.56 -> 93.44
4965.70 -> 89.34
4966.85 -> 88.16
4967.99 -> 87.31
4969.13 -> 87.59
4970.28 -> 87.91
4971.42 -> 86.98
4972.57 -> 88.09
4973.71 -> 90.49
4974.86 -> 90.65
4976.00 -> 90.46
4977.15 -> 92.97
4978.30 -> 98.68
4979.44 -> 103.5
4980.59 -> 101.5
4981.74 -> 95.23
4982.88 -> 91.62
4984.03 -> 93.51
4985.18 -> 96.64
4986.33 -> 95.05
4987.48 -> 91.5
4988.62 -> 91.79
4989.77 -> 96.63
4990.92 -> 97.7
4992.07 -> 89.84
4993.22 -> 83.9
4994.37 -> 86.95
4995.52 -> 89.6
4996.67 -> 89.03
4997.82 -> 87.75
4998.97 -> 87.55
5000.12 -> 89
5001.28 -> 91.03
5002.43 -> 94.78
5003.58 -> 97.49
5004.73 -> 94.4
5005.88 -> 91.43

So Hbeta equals 3.6 angstrom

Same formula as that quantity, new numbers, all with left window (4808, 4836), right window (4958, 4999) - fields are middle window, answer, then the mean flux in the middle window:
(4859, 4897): 3.38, 88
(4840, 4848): 0.27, 94.6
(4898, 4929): 0.18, 94.7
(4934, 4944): -0.20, 96.1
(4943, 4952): -0.24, 96.5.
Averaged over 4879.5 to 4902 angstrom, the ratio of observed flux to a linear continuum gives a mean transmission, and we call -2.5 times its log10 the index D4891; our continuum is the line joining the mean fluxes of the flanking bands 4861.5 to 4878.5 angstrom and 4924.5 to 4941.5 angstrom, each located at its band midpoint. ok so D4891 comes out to -0.09 mag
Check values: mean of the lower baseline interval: 83.8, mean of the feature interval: 95.3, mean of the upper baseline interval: 95.4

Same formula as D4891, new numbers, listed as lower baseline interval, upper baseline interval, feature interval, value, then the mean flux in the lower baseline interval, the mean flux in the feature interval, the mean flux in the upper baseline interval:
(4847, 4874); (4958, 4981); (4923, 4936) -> -0.05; 84.5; 94.9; 93.5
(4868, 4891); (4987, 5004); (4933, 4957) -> -0.07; 90.1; 96.4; 90.9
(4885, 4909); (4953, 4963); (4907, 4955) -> 0.03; 96.2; 94.4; 98.2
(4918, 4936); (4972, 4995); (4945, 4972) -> -0.01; 93.5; 94.6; 93.3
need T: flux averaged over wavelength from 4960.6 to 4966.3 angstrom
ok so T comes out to 95.3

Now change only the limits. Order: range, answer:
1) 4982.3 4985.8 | 94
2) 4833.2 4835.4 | 108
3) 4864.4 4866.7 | 80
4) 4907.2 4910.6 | 97.4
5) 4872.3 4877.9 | 84.9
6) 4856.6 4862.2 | 77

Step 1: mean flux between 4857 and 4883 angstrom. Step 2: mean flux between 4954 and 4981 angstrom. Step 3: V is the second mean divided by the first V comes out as 1.11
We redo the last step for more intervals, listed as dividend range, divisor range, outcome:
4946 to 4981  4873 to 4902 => 1.01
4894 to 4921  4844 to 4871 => 1.11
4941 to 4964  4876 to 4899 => 1.03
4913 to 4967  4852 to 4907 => 1.05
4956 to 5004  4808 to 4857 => 0.96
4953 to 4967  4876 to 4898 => 1.03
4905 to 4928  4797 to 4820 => 0.96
